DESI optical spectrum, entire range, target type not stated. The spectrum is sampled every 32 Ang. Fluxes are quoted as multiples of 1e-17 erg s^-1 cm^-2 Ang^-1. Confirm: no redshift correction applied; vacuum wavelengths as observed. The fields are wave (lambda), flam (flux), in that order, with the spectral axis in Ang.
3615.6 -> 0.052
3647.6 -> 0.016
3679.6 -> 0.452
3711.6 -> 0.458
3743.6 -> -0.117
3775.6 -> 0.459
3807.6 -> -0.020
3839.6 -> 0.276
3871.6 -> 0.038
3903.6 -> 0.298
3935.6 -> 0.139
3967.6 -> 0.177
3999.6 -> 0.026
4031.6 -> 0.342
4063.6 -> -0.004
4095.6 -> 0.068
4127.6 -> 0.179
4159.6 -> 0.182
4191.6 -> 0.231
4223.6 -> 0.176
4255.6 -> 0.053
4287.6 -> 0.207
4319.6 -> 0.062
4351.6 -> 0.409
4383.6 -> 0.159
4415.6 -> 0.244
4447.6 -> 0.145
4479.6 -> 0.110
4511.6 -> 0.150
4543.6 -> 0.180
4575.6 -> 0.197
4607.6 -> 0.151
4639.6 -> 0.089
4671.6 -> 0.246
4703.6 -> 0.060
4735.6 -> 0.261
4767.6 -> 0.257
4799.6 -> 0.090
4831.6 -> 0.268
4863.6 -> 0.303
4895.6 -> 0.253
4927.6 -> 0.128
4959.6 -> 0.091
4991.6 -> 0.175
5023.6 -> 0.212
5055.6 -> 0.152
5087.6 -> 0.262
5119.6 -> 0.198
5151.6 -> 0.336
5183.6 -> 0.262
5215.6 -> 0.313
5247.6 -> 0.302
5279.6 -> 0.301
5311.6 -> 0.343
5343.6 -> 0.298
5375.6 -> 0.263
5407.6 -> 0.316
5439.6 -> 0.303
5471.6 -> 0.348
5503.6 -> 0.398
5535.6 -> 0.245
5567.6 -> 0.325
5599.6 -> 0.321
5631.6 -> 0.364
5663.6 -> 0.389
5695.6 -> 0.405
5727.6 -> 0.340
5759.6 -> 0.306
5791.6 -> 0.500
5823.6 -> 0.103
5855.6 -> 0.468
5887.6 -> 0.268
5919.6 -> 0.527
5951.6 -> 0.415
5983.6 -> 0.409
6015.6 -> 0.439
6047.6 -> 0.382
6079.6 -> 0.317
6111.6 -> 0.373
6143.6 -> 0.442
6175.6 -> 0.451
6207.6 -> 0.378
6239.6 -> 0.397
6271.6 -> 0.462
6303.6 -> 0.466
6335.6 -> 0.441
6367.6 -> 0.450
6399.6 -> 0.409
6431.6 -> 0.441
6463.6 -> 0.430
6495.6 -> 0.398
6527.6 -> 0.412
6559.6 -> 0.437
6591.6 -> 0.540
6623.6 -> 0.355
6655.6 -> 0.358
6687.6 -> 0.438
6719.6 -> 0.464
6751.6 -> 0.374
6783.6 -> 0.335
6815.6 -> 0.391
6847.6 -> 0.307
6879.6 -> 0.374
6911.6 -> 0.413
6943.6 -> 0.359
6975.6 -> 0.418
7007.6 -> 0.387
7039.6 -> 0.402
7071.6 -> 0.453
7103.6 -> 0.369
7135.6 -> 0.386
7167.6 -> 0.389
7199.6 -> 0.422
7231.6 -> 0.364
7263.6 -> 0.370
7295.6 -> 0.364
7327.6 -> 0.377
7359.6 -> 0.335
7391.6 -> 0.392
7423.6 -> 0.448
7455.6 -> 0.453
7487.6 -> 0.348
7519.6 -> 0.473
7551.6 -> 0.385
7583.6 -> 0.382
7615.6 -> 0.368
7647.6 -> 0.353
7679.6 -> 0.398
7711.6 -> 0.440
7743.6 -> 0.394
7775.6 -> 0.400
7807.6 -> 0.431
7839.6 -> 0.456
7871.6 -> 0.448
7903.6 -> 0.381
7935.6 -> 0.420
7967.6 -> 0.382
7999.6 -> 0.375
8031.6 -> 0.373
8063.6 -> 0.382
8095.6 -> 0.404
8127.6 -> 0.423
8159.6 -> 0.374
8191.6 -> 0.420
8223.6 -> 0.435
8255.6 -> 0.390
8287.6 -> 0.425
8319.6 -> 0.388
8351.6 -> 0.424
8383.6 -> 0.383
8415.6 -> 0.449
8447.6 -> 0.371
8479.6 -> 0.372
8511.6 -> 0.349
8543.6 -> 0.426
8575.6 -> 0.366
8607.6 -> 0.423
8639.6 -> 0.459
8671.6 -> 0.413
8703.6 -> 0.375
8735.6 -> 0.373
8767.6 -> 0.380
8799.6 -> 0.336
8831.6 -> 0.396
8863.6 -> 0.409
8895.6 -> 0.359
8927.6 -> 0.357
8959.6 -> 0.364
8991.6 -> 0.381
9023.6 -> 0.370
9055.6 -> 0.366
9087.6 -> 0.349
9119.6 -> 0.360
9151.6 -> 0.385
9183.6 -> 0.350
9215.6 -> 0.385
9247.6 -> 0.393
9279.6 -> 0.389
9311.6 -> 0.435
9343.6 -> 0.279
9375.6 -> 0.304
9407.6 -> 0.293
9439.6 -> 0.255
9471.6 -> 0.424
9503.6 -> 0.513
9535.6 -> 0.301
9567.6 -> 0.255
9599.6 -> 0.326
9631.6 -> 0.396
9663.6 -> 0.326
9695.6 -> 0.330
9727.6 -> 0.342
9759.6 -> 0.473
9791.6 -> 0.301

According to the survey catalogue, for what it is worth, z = 0.29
